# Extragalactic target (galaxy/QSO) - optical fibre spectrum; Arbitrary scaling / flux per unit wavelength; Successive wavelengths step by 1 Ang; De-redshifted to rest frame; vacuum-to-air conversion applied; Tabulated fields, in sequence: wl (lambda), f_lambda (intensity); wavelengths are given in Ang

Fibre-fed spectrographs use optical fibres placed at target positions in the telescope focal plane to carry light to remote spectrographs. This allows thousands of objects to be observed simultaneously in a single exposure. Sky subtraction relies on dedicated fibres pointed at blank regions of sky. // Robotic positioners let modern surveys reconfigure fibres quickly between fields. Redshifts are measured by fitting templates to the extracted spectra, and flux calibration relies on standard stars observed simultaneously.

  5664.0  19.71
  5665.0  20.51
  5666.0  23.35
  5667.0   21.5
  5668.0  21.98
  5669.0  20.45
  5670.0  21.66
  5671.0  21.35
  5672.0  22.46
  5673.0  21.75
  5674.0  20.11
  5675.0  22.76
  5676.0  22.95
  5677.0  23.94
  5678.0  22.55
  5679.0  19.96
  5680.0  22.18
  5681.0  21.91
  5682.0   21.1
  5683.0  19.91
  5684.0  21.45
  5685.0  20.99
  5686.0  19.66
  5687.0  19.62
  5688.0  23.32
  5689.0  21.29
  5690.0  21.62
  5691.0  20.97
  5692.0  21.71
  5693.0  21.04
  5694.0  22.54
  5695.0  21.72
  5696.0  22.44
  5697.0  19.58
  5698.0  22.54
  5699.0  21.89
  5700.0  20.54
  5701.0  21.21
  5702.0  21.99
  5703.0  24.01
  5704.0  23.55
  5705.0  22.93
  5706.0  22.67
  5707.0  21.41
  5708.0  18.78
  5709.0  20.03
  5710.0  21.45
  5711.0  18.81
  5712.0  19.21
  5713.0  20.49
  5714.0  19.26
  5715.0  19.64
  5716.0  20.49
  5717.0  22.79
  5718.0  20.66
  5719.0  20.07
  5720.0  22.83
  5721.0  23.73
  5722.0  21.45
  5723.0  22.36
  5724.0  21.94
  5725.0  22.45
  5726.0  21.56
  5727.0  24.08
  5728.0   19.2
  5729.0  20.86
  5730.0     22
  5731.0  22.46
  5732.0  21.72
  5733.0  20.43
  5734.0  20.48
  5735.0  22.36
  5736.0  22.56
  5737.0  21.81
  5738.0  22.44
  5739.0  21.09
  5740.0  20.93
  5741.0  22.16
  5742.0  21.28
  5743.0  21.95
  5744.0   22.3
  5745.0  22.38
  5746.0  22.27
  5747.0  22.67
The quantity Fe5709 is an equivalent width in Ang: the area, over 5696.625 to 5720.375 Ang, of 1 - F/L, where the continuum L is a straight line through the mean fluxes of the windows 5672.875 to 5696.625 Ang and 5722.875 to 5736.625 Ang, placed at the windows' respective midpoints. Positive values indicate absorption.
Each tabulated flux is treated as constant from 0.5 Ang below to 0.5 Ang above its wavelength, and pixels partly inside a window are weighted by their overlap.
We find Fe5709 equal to 0.6 Ang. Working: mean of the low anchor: 21.5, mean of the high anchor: 21.7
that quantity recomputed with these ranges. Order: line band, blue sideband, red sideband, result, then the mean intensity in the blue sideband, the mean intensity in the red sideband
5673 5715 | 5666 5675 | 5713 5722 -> 0.0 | 21.6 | 21.2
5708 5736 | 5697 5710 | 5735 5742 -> 0.7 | 21.7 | 21.8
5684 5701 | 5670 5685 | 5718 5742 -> 0.3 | 21.7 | 21.7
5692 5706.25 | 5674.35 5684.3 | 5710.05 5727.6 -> -0.3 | 21.9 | 21.3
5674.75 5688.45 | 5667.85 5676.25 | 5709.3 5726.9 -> 0.0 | 21.7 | 21.2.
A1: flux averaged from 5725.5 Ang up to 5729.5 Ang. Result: 21.4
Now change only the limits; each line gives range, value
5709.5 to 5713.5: 20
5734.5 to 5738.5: 22.3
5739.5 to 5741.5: 21.5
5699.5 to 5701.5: 20.9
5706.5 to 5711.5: 20.1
